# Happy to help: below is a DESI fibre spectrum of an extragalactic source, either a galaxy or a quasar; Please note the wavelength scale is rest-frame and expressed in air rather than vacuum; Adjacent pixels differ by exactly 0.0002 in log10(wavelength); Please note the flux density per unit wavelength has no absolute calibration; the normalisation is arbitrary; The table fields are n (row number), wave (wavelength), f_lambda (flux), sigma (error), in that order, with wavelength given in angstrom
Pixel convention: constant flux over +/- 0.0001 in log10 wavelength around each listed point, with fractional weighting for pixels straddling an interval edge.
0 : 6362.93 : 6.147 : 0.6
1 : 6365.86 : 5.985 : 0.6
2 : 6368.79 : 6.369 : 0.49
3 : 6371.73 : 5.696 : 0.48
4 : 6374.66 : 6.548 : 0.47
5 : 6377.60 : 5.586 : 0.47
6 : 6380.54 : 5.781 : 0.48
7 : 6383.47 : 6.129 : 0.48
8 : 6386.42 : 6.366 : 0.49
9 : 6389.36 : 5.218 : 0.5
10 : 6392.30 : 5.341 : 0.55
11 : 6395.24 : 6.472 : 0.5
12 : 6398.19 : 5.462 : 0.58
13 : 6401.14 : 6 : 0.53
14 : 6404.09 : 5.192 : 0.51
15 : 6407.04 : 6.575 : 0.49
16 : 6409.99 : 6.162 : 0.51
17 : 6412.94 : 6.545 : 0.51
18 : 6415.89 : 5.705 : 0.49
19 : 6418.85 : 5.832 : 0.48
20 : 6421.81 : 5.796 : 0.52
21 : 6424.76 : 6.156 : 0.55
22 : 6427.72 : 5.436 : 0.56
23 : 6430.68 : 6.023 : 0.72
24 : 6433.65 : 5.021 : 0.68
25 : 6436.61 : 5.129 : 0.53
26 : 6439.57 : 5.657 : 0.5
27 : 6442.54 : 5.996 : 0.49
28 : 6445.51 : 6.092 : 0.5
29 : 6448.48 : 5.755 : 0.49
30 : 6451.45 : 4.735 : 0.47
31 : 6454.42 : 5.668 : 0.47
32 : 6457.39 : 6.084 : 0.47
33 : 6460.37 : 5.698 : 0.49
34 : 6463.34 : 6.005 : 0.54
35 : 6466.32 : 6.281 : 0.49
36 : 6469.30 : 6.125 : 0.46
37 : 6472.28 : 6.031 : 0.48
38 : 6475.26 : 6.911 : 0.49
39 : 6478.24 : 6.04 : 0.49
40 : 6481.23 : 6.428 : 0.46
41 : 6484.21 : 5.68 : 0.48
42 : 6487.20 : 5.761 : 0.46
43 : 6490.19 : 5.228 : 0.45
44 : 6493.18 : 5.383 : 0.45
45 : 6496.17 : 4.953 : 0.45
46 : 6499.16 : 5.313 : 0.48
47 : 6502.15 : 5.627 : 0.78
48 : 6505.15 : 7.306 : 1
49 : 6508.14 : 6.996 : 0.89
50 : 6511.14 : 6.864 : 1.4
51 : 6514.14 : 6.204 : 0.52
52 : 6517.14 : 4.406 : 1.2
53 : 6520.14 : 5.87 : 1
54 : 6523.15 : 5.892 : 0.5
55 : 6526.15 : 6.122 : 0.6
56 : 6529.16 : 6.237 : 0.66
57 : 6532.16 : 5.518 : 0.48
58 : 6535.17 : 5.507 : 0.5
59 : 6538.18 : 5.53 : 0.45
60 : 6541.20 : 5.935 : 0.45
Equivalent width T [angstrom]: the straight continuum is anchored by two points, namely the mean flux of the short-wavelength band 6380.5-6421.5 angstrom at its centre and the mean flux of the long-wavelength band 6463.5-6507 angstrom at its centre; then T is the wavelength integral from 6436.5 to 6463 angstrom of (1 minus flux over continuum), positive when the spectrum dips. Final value 1.1 angstrom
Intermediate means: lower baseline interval 5.91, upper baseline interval 5.94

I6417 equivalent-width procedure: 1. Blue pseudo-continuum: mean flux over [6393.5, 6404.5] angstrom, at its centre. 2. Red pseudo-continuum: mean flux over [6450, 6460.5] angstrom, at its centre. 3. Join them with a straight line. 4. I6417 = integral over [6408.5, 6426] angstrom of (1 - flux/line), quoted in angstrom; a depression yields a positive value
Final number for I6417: -0.9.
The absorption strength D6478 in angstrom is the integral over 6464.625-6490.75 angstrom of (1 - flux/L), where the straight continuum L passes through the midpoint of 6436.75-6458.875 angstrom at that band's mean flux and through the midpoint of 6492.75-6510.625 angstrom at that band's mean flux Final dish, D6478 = -1.0 angstrom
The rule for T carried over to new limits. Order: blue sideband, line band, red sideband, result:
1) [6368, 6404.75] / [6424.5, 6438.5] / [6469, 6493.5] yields 1.0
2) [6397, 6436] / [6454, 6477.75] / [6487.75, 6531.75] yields -1.1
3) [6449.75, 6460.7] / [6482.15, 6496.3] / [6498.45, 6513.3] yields 1.5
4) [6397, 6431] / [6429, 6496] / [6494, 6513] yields 2.8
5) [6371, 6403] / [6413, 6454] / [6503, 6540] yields 1.7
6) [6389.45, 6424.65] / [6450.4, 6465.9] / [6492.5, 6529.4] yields 0.6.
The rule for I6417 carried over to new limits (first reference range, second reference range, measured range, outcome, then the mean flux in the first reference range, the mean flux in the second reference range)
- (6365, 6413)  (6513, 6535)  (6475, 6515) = -1.70 angstrom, 5.95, 5.73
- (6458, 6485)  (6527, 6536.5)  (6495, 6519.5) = -0.16 angstrom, 6.14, 5.79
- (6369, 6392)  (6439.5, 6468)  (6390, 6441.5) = 0.60 angstrom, 5.9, 5.81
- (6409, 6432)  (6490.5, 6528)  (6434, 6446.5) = 0.63 angstrom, 5.95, 5.89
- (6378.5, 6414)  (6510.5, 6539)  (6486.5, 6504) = 1.27 angstrom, 5.92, 5.79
